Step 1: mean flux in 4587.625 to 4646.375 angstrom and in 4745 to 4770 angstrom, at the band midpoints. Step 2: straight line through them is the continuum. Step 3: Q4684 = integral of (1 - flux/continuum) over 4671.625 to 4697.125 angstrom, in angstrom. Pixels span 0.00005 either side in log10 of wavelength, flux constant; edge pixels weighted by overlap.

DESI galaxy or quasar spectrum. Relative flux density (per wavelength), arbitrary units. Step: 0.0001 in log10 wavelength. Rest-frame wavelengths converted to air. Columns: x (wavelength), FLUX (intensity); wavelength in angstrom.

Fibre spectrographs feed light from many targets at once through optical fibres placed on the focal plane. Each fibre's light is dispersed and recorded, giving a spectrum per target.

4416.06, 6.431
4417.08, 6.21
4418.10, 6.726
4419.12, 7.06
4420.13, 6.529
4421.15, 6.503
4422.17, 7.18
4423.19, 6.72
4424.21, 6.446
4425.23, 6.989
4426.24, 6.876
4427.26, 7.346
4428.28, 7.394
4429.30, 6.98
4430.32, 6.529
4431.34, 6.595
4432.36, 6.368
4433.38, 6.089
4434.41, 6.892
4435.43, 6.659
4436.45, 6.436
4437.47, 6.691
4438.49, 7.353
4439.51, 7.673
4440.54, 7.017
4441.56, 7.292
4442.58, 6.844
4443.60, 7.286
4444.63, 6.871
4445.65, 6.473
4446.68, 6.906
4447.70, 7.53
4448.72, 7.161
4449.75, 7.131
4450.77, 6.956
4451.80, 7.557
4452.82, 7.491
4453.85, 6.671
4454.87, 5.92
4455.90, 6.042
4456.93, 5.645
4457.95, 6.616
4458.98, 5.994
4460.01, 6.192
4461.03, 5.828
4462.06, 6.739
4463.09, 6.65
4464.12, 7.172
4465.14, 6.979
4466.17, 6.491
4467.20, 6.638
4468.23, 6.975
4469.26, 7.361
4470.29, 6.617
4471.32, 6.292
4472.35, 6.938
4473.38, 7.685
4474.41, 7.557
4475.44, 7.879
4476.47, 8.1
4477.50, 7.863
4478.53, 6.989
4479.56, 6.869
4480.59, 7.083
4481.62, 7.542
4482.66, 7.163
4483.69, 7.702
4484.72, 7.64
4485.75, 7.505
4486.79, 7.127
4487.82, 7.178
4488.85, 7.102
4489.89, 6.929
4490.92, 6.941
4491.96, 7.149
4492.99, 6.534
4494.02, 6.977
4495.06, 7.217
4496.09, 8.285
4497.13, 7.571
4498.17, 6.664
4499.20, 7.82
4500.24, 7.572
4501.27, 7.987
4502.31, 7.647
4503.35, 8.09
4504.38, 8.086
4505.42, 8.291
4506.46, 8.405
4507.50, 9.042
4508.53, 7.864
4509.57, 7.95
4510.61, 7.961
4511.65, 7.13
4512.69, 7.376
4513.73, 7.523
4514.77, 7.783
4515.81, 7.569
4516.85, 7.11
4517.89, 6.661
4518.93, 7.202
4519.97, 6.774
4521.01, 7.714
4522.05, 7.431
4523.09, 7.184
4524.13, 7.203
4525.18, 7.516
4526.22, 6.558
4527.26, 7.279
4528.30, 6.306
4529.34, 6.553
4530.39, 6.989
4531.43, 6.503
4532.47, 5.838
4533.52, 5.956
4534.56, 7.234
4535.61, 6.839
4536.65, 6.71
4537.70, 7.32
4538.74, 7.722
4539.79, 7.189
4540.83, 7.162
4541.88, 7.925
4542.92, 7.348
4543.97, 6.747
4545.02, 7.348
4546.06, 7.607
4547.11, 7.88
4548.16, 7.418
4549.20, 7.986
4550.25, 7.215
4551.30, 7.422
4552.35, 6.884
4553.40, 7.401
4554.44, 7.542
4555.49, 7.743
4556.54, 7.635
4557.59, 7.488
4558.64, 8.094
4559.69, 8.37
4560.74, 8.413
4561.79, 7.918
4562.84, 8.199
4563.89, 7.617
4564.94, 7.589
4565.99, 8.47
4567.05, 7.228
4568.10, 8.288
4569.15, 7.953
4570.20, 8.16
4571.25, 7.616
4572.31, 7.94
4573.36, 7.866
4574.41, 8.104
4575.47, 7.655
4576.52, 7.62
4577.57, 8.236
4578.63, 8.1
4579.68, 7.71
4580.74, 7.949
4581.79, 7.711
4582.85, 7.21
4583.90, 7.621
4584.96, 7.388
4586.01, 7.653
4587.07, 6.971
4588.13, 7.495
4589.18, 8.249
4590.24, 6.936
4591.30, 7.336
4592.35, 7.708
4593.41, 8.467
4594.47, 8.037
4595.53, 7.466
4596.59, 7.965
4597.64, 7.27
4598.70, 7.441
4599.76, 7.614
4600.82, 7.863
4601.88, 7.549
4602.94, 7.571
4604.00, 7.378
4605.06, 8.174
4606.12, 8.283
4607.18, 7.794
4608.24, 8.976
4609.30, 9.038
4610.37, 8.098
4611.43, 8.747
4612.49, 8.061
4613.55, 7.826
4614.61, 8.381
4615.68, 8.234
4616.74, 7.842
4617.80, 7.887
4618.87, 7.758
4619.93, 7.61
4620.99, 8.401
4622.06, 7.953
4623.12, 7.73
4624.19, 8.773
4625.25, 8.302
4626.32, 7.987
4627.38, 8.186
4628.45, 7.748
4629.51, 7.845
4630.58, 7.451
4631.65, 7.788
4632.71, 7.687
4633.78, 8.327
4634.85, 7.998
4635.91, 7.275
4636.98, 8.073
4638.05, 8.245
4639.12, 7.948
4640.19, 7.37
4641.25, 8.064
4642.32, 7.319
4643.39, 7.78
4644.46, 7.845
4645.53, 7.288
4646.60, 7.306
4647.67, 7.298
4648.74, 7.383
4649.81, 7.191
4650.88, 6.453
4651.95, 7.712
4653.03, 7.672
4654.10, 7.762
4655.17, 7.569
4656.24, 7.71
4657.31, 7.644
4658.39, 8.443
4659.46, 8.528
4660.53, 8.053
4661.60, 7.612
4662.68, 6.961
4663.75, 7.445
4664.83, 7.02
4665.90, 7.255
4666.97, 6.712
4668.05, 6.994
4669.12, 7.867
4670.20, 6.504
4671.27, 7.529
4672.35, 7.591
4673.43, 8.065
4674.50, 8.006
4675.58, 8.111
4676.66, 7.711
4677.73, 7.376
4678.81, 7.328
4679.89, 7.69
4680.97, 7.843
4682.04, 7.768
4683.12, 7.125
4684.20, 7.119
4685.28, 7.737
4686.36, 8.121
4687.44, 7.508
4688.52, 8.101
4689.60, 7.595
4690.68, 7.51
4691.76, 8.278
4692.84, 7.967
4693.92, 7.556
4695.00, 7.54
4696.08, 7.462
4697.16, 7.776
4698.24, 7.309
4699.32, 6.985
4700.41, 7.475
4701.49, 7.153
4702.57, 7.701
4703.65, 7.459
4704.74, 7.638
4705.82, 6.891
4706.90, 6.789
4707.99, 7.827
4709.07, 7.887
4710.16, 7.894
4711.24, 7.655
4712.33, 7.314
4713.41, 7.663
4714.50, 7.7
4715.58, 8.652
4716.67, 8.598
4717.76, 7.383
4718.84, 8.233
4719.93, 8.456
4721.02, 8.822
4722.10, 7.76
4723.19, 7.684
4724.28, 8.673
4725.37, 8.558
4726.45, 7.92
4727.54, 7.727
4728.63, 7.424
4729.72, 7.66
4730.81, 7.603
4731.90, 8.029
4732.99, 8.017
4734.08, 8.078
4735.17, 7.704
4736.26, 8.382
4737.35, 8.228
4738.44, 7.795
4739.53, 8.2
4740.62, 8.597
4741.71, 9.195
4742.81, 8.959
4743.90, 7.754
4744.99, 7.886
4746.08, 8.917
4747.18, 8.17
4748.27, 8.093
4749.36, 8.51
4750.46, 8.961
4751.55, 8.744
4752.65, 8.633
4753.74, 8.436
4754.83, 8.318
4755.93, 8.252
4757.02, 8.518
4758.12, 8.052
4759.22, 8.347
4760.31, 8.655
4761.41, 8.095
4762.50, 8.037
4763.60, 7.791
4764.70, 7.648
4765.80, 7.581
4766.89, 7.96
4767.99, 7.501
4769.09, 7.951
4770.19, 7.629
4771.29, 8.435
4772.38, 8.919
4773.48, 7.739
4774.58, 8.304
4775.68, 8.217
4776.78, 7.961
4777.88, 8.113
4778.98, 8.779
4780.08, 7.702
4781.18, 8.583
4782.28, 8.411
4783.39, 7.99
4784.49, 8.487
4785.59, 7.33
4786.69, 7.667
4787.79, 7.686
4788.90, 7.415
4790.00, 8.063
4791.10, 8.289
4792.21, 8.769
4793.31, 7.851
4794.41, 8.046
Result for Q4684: 1.1 angstrom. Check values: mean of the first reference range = 7.9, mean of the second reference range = 8.22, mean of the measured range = 7.7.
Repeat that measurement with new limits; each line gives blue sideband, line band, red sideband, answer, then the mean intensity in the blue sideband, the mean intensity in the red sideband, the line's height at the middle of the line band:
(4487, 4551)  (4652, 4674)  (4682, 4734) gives 0.27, 7.33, 7.75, 7.65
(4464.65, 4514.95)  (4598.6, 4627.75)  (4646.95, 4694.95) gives -2.06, 7.43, 7.58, 7.53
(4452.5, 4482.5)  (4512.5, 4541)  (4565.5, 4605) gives 1.00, 6.85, 7.73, 7.29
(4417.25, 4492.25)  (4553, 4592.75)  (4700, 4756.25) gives -1.92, 6.93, 8.04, 7.41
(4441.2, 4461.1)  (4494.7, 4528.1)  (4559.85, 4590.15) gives -1.43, 6.74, 7.81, 7.26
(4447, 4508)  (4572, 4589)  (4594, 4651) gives -0.10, 7.18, 7.86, 7.66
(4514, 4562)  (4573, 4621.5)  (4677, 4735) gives -2.71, 7.27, 7.74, 7.44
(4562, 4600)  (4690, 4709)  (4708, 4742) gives 1.16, 7.75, 8.04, 7.99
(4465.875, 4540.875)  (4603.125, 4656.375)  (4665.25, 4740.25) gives -2.17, 7.29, 7.72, 7.56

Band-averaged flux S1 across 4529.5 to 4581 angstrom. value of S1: 7.55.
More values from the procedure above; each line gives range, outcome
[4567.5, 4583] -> 7.89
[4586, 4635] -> 7.91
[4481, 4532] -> 7.39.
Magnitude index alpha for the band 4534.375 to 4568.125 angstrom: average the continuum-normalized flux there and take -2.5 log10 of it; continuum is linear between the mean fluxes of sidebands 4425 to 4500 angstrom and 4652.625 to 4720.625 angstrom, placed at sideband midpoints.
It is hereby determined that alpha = -0.047 mag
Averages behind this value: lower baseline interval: 6.99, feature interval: 7.57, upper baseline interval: 7.63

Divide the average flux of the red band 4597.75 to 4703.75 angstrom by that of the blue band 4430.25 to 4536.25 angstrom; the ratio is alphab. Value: 1.1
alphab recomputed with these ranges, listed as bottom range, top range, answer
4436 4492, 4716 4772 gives 1.17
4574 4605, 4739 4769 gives 1.08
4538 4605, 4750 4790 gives 1.06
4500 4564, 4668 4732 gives 1.04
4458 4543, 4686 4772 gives 1.10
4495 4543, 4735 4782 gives 1.12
